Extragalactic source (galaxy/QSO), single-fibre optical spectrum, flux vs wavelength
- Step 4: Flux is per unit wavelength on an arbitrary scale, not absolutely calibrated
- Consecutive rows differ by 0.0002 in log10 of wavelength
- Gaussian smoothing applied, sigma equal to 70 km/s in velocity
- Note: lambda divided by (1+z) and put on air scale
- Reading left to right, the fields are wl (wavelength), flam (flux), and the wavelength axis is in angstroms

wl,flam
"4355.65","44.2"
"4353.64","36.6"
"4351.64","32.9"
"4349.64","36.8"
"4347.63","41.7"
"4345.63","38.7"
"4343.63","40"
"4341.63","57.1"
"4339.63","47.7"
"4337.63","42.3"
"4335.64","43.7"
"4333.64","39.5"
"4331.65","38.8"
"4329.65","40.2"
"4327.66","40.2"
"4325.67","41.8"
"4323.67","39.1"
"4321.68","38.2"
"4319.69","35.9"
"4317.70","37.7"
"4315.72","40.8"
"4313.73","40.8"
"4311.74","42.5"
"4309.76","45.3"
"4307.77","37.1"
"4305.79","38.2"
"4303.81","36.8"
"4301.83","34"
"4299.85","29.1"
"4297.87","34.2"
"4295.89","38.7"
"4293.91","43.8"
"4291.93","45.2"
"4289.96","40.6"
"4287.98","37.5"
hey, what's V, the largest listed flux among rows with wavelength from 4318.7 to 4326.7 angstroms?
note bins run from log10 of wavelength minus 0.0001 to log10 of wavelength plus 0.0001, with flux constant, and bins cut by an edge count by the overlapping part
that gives 41.8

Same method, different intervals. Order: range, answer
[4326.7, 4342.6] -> 57.1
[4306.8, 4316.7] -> 45.3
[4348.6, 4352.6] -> 36.8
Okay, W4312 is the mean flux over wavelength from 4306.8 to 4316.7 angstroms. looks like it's 41.3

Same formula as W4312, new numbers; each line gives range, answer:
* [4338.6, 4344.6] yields 48.3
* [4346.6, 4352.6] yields 37.2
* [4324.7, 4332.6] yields 40.3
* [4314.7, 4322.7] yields 38.2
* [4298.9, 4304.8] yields 33.3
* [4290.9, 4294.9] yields 44.5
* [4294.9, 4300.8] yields 34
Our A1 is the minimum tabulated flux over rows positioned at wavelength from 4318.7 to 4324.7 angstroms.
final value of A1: 35.9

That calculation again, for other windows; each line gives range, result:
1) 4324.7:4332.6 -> 38.8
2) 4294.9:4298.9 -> 34.2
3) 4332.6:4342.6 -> 39.5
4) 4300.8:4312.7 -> 34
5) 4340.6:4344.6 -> 40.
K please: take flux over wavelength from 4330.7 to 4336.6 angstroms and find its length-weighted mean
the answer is 40.7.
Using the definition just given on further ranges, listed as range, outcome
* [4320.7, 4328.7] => 39.8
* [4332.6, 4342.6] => 46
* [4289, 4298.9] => 40.4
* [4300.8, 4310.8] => 38.3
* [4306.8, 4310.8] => 41.2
